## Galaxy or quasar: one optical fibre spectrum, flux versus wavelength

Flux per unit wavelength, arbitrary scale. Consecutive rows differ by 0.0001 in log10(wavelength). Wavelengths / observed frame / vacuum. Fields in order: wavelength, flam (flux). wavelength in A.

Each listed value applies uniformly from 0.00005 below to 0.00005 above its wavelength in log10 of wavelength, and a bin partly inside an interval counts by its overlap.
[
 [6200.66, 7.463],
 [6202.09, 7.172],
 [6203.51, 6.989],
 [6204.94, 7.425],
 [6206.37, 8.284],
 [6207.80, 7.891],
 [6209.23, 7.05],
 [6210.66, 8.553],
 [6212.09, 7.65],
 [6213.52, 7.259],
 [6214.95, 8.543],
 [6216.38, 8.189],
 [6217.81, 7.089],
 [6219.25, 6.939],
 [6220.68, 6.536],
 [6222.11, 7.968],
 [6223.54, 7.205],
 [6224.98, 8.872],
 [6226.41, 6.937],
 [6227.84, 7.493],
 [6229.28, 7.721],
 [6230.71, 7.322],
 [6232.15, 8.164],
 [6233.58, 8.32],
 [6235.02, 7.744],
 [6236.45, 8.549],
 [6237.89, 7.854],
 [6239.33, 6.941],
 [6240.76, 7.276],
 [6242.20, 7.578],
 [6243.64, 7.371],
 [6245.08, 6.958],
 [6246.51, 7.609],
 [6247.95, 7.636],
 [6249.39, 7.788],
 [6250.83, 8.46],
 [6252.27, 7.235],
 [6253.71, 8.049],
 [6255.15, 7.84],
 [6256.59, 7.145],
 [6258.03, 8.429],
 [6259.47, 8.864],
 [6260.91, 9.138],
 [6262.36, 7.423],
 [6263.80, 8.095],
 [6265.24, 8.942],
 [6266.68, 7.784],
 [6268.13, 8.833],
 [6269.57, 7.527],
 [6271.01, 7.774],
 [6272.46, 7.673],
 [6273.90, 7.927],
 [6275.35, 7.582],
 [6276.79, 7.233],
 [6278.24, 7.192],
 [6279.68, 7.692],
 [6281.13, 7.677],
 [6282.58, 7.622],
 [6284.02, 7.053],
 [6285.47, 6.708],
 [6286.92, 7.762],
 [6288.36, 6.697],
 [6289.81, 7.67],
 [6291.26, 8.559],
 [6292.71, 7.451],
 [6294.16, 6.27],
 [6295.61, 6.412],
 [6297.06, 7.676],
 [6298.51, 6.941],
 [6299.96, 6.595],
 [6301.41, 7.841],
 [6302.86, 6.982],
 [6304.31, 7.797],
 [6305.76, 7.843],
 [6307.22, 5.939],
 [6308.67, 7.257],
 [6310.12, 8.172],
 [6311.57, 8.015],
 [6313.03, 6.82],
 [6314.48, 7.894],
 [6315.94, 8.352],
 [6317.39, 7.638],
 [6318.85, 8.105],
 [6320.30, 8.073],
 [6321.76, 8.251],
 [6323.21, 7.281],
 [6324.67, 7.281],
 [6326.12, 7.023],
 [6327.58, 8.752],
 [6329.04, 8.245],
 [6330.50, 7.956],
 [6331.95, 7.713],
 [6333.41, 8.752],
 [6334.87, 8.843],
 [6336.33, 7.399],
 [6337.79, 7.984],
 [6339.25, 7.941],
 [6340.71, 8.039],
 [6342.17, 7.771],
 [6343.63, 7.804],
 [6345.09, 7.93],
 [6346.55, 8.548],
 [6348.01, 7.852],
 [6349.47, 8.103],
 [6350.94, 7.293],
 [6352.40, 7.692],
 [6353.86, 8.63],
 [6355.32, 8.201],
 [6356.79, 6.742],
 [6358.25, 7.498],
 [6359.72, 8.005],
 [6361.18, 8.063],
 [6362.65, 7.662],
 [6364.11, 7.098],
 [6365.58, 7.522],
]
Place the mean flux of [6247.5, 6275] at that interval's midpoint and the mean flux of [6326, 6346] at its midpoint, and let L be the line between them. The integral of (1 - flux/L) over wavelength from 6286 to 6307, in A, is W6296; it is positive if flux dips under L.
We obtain 2.0 A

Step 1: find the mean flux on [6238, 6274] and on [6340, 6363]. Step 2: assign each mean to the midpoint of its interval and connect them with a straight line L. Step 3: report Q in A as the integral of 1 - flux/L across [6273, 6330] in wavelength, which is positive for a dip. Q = 2.62 A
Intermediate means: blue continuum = 7.85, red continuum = 7.87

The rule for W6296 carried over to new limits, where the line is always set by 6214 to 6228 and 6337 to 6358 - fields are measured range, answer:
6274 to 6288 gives 0.59 A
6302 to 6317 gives 0.54 A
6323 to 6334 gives -0.07 A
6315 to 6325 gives -0.08 A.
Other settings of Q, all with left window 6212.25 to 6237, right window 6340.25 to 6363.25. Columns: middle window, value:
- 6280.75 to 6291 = 0.6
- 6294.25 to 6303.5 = 0.9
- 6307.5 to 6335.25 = -0.2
